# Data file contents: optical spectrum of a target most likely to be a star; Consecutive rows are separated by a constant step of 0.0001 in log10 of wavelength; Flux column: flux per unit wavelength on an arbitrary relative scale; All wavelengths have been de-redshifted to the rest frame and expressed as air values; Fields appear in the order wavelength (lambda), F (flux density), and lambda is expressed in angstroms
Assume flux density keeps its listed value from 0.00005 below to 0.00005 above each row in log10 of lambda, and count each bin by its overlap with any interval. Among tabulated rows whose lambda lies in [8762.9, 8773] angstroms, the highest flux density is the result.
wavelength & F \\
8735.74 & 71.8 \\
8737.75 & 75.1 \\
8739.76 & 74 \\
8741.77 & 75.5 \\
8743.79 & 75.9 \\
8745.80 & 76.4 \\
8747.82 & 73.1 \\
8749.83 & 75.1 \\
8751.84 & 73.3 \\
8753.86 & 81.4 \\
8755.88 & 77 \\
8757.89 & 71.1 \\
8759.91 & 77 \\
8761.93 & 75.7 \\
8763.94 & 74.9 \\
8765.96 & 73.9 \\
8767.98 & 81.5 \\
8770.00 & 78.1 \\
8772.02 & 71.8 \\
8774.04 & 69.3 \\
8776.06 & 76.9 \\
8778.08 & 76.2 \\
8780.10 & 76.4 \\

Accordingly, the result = 81.5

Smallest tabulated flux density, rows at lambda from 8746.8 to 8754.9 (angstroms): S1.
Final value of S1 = 73.1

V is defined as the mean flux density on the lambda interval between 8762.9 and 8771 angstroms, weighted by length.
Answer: 77.1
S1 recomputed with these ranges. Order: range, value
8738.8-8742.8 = 74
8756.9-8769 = 71.1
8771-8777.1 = 69.3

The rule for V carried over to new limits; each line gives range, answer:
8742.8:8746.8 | 76.2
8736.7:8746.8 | 75.4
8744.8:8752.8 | 74.5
